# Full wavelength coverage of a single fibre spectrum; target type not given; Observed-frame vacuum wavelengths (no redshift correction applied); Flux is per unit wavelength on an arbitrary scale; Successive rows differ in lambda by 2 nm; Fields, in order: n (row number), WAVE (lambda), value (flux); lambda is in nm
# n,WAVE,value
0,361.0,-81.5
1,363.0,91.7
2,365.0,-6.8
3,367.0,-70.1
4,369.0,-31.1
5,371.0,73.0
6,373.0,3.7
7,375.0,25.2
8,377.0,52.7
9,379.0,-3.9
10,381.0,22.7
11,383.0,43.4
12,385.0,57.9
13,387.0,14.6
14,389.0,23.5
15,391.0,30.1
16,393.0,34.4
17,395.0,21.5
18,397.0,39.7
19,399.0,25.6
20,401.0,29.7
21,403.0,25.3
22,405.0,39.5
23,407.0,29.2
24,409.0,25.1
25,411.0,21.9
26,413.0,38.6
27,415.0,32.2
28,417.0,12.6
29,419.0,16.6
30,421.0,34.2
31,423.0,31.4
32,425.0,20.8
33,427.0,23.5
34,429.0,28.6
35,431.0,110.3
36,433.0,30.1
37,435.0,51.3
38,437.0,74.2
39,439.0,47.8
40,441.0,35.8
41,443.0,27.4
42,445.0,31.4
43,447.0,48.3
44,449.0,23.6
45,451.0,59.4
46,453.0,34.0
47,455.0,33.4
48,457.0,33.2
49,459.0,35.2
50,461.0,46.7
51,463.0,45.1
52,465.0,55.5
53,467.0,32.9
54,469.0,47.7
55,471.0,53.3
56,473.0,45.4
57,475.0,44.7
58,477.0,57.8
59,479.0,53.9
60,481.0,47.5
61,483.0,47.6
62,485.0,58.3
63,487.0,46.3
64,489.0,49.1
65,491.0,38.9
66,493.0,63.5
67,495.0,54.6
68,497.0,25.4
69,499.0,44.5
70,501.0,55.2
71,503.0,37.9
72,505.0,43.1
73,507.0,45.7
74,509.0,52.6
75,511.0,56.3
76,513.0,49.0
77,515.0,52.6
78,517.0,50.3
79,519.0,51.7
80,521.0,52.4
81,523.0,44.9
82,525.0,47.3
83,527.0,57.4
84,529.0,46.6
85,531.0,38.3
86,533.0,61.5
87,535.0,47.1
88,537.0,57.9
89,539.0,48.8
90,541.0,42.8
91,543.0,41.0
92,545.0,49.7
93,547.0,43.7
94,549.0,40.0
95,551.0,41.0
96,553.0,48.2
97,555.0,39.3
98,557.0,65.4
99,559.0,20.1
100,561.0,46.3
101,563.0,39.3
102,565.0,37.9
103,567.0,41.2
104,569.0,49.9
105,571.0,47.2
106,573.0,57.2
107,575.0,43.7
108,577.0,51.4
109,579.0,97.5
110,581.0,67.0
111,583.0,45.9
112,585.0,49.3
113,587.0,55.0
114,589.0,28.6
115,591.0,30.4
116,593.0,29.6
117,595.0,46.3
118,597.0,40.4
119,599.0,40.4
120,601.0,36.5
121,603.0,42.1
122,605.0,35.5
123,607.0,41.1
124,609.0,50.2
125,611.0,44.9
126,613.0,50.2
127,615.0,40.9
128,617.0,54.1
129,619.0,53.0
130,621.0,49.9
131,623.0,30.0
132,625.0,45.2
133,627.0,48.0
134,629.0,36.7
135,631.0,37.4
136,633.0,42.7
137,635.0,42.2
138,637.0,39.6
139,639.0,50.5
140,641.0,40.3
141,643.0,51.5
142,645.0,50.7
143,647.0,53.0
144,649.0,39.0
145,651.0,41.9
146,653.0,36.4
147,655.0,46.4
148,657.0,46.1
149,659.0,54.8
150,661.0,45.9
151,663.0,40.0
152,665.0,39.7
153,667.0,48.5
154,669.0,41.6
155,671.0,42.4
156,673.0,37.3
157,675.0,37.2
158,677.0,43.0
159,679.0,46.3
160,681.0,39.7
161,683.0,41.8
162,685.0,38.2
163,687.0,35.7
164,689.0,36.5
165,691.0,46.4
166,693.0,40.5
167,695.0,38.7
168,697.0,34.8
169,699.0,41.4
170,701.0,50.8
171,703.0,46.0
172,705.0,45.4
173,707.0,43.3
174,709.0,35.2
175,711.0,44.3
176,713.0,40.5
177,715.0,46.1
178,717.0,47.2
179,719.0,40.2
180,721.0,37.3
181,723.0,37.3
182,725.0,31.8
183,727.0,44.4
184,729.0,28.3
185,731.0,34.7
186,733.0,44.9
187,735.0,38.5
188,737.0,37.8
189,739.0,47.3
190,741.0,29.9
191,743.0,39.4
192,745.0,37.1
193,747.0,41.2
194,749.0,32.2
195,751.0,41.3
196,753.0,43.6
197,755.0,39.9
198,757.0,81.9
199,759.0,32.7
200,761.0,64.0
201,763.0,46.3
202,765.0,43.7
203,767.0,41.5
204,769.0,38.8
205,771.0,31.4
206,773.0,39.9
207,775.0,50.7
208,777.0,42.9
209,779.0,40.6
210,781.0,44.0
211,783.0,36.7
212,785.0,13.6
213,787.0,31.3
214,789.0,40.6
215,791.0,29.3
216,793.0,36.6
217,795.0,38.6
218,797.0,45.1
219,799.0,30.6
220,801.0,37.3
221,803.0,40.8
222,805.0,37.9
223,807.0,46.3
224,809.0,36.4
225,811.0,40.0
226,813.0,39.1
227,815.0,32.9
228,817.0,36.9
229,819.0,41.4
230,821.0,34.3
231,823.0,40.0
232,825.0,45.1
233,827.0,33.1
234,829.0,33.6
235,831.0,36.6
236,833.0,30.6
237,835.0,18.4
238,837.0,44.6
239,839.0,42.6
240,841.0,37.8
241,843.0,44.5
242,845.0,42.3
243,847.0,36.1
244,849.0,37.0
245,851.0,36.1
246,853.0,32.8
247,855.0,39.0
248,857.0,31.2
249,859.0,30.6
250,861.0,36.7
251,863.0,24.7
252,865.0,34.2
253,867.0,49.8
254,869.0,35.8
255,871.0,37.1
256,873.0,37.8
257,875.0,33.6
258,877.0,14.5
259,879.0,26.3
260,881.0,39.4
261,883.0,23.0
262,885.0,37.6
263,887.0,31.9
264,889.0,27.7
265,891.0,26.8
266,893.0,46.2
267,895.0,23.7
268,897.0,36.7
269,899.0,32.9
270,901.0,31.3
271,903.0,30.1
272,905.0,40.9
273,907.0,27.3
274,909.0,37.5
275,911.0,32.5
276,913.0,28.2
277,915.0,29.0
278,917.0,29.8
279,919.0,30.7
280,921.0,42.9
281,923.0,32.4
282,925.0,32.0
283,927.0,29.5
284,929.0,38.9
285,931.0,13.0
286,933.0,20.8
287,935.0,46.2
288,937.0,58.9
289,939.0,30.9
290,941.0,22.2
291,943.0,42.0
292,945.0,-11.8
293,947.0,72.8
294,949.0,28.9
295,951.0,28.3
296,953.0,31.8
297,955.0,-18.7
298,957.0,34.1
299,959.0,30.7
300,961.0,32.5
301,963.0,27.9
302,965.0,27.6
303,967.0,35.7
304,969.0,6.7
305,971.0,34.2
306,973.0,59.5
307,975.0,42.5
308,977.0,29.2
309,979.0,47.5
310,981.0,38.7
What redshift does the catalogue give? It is 0.15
